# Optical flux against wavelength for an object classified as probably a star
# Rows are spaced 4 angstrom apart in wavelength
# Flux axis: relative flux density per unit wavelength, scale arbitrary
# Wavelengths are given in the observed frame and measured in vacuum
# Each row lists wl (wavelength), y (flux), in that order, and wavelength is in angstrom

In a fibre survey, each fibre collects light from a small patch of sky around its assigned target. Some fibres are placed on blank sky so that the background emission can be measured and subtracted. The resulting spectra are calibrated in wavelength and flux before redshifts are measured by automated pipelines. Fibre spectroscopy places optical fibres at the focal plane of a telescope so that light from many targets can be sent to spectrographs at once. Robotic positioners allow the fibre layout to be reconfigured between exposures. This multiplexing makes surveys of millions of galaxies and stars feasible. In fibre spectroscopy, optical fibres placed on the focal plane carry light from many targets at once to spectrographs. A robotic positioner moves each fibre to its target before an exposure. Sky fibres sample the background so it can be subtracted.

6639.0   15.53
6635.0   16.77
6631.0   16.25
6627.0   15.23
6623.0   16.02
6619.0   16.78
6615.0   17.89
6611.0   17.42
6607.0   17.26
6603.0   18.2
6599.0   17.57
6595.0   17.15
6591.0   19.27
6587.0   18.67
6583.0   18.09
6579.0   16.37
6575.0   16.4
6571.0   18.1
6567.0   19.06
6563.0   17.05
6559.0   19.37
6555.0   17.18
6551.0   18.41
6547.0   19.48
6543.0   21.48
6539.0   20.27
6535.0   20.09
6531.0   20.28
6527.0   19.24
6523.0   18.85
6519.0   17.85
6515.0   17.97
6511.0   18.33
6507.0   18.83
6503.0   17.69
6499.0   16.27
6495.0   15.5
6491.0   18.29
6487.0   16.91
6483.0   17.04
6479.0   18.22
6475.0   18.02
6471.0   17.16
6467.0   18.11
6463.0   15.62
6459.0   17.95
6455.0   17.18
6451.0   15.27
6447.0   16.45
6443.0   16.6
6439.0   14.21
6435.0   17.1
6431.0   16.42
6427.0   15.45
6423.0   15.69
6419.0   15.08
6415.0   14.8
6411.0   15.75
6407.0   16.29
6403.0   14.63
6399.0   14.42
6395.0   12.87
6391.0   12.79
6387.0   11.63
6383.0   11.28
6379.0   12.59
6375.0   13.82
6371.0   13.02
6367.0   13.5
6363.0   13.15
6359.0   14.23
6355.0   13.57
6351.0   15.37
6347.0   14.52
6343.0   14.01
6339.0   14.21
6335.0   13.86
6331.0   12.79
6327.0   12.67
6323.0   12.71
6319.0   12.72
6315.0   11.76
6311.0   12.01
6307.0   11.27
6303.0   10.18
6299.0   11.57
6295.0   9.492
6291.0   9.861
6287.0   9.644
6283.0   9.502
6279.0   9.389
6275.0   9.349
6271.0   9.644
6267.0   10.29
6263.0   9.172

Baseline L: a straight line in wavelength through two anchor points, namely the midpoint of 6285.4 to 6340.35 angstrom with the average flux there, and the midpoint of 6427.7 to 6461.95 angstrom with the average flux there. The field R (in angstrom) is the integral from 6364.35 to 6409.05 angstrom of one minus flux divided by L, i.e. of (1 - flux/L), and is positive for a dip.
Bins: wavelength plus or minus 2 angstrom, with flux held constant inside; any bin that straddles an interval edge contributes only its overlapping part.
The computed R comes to 3.1 angstrom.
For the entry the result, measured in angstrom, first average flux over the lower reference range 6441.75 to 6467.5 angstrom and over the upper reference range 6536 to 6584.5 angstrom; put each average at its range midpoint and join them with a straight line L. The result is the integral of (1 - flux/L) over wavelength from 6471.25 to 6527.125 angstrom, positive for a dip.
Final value -0.92 angstrom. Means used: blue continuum 16.7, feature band 17.7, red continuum 18.5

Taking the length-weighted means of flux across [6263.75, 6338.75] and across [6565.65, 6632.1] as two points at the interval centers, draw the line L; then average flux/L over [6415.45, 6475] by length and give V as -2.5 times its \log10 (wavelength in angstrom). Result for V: -0.16 mag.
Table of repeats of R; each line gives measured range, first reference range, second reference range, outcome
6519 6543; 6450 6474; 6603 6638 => -4.0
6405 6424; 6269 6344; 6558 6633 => -2.6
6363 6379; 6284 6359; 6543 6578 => 0.3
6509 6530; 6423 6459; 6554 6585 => -1.7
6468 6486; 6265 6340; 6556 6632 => -3.2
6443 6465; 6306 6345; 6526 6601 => -0.8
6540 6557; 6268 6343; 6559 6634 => -2.9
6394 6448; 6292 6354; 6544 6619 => -3.0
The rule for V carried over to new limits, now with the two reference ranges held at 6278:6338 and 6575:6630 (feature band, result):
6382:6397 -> 0.07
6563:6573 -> -0.10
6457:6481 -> -0.20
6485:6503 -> -0.12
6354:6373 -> -0.08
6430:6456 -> -0.15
